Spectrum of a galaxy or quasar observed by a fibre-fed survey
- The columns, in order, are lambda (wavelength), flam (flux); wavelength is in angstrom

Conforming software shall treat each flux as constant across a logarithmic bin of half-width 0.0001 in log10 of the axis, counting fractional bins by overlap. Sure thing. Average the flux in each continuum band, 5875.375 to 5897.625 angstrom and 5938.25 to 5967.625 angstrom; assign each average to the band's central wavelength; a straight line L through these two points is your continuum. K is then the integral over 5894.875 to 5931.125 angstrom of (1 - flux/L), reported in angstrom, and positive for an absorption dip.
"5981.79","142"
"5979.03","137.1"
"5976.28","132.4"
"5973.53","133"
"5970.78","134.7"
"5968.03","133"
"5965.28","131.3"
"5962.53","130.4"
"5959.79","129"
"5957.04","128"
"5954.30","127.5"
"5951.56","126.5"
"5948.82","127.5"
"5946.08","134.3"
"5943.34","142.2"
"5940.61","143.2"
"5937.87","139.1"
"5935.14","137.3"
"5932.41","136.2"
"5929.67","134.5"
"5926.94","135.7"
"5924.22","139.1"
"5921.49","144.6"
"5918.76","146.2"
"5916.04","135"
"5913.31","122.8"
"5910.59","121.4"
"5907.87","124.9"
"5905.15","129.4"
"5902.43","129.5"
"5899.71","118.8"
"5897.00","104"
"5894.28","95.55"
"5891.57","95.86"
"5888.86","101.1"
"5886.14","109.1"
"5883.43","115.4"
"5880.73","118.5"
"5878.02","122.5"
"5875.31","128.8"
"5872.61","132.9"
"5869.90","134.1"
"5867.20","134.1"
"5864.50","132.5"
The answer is -3.2 angstrom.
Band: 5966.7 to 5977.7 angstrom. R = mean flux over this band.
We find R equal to 133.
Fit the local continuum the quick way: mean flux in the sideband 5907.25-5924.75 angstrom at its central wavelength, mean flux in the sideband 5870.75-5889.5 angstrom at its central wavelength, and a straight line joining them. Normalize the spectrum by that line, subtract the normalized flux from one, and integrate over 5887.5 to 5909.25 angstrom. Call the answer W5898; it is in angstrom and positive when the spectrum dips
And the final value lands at 2.46 angstrom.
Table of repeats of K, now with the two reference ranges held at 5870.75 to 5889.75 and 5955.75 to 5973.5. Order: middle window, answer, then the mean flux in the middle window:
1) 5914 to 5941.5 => -2.78 angstrom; 139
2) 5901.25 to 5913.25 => -0.28 angstrom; 126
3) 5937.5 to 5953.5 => -0.82 angstrom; 135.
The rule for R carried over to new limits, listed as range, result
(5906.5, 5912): 123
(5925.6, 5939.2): 137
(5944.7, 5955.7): 129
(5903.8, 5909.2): 127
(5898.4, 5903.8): 124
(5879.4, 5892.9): 108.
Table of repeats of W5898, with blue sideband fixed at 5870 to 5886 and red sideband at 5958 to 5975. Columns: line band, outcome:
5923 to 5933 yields -0.6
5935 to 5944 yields -0.8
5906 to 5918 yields -0.1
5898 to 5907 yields 0.1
